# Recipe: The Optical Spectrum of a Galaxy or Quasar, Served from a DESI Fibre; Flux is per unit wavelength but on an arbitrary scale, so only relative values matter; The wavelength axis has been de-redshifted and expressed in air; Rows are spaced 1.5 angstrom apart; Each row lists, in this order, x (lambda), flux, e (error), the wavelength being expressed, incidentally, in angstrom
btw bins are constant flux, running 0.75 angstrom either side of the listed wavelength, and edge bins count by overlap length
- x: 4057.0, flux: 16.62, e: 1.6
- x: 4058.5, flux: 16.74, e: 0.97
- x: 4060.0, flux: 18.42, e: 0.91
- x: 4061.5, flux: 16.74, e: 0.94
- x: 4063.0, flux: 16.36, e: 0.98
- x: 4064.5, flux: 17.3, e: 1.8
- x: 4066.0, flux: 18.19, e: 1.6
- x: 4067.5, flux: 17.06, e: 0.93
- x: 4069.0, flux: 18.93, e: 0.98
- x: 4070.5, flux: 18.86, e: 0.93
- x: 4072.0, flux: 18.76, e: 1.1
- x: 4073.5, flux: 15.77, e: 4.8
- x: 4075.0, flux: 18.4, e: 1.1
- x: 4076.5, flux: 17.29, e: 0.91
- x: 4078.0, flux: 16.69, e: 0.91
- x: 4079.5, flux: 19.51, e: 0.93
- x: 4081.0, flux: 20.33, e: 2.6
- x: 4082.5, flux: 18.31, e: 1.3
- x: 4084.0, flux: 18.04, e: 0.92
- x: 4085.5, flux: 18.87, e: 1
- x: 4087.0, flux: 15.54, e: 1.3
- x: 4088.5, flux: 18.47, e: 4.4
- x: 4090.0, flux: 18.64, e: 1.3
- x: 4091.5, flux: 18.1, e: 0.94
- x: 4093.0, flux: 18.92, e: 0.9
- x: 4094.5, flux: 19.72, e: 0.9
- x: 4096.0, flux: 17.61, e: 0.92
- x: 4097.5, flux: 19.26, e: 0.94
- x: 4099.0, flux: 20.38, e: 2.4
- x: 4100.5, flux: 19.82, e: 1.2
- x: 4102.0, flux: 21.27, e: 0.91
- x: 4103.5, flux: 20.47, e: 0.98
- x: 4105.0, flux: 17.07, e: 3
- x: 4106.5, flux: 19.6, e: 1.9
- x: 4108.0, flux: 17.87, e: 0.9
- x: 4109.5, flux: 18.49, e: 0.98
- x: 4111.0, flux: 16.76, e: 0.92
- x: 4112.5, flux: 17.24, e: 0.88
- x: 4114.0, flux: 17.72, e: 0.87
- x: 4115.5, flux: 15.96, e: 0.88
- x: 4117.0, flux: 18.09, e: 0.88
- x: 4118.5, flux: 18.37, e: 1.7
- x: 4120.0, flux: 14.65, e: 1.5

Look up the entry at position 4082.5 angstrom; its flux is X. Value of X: 18.31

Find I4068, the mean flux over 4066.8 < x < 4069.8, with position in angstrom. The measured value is 18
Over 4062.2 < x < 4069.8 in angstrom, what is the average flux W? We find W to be 17.6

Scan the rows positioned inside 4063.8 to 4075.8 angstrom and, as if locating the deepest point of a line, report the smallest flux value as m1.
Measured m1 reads 15.77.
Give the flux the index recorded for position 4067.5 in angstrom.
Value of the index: 17.06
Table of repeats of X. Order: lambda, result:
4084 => 18.04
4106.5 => 19.6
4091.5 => 18.1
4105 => 17.07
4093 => 18.92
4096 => 17.61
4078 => 16.69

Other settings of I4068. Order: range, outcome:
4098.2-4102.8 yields 20.5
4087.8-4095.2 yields 18.8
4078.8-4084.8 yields 19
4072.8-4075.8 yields 17.1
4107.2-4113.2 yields 17.6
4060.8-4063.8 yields 16.6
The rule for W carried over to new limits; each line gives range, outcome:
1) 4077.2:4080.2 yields 18.1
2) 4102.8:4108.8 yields 18.7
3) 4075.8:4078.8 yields 17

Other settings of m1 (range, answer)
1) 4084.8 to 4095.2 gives 15.54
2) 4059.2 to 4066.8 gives 16.36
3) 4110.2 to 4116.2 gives 15.96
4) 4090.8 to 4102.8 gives 17.61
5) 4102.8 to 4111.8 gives 16.76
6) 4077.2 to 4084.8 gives 16.69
